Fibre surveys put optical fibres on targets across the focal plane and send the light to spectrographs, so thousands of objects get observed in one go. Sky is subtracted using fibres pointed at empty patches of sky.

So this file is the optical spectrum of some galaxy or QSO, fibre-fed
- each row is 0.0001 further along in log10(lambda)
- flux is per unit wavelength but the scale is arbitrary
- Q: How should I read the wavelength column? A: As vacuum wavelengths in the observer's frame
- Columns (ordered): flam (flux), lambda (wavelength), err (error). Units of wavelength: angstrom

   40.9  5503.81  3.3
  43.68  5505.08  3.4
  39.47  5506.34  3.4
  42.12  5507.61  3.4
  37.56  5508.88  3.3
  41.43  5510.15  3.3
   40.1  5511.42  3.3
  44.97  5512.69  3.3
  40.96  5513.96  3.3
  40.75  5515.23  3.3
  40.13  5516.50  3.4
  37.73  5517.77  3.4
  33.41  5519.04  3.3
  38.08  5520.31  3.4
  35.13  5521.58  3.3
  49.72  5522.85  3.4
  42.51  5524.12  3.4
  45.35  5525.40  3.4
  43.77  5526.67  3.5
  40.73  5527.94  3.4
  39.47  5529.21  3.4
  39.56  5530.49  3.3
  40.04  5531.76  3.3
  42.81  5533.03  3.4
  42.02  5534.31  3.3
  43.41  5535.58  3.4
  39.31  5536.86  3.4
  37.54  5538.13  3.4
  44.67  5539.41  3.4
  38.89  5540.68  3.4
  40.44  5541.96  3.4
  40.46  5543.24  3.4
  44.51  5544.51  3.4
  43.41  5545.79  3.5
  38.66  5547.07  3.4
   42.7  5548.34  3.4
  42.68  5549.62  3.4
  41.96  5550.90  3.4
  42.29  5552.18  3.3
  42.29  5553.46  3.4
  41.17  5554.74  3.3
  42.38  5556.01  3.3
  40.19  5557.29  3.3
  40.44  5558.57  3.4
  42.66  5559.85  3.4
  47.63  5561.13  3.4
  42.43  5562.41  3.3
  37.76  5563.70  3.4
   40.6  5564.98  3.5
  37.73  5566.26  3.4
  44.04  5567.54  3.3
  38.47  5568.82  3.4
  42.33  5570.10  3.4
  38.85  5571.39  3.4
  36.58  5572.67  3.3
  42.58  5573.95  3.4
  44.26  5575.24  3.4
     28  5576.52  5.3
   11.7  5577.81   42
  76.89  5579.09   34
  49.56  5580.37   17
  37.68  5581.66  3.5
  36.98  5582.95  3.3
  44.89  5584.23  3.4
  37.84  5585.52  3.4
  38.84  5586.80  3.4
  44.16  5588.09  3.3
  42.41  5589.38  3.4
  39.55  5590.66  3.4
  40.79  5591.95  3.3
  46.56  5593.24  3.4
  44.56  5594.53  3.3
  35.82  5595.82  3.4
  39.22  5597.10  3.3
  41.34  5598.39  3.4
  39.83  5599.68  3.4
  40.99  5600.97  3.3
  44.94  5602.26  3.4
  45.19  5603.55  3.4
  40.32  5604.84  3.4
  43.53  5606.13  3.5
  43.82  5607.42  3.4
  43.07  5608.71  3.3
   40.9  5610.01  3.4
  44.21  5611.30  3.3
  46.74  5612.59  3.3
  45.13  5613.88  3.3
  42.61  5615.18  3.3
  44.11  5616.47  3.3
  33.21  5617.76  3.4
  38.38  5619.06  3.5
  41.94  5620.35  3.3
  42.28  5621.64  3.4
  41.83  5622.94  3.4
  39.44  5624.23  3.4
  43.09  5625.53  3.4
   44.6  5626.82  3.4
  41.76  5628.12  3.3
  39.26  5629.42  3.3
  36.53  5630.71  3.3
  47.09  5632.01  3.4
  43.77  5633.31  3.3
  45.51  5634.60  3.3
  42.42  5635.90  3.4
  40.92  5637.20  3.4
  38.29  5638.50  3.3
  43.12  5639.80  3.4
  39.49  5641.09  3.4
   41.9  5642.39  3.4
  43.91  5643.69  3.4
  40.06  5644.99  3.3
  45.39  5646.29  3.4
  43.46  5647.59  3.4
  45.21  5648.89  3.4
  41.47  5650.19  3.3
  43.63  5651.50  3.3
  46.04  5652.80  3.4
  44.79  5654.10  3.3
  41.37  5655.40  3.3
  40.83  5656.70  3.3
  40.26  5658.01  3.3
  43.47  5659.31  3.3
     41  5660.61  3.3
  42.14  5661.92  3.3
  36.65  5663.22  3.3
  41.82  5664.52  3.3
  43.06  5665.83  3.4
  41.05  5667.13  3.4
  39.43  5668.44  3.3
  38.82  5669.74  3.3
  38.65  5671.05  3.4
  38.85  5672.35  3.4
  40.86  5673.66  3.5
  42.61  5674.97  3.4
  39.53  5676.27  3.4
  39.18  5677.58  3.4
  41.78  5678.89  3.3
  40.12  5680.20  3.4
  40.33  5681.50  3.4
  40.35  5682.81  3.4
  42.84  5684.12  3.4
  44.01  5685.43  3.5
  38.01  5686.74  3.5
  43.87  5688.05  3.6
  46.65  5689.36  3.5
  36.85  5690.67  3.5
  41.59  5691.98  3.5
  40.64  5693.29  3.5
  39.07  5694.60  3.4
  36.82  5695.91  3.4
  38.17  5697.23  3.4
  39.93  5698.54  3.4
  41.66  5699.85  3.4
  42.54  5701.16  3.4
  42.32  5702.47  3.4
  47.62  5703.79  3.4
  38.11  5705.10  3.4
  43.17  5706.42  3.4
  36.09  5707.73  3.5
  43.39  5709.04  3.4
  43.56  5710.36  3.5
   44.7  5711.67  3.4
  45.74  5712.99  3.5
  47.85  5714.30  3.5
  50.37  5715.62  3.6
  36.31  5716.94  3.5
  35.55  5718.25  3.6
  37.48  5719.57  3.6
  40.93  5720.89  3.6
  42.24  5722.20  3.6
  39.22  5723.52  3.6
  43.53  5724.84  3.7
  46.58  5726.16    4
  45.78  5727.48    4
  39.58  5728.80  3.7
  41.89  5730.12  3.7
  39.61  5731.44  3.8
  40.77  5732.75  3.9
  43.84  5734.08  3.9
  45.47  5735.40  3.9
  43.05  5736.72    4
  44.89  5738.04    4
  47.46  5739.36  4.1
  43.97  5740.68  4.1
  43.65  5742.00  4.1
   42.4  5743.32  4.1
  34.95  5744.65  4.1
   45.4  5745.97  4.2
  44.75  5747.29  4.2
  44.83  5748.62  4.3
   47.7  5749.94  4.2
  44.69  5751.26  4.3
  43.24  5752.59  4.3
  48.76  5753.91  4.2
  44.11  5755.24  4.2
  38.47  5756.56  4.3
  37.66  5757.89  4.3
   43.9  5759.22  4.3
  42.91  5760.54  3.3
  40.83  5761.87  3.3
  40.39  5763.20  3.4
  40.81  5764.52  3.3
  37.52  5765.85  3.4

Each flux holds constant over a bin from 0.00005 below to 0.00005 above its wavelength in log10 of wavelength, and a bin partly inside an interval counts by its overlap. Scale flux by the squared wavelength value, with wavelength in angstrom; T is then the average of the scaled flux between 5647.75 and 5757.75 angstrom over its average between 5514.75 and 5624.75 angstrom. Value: 1.07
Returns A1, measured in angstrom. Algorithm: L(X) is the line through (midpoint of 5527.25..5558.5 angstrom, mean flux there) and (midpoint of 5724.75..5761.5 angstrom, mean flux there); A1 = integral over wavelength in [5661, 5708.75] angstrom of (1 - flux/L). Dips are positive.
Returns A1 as 2.3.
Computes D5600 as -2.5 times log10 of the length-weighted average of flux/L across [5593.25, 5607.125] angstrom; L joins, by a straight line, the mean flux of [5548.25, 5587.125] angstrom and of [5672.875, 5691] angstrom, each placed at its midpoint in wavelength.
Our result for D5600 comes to -0.02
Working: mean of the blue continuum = 41.1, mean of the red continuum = 41.3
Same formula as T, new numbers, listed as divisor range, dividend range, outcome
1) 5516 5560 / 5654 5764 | 1.08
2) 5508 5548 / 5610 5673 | 1.07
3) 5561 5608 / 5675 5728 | 1.05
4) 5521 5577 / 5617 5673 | 1.04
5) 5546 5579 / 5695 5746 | 1.11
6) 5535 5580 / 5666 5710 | 1.04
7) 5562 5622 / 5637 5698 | 1.02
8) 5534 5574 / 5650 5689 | 1.04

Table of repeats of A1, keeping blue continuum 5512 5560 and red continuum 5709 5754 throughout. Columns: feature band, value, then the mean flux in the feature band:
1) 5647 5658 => -0.2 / 43.1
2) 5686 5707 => 0.9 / 41.1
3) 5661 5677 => 0.9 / 40.3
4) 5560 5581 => 0.2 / 41.2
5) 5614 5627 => 0.3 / 41.2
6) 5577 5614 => -0.3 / 42.2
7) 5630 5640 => 0.0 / 42.1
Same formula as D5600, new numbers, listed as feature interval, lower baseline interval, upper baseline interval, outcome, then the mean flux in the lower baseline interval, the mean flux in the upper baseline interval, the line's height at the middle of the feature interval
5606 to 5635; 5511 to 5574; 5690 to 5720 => -0.03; 41.1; 41.3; 41.2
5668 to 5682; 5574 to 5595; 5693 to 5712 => 0.03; 41.5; 41.1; 41.2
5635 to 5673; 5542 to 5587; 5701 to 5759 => 0.01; 41.2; 42.8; 42.1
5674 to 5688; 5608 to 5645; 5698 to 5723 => 0.03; 41.9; 42.1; 42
